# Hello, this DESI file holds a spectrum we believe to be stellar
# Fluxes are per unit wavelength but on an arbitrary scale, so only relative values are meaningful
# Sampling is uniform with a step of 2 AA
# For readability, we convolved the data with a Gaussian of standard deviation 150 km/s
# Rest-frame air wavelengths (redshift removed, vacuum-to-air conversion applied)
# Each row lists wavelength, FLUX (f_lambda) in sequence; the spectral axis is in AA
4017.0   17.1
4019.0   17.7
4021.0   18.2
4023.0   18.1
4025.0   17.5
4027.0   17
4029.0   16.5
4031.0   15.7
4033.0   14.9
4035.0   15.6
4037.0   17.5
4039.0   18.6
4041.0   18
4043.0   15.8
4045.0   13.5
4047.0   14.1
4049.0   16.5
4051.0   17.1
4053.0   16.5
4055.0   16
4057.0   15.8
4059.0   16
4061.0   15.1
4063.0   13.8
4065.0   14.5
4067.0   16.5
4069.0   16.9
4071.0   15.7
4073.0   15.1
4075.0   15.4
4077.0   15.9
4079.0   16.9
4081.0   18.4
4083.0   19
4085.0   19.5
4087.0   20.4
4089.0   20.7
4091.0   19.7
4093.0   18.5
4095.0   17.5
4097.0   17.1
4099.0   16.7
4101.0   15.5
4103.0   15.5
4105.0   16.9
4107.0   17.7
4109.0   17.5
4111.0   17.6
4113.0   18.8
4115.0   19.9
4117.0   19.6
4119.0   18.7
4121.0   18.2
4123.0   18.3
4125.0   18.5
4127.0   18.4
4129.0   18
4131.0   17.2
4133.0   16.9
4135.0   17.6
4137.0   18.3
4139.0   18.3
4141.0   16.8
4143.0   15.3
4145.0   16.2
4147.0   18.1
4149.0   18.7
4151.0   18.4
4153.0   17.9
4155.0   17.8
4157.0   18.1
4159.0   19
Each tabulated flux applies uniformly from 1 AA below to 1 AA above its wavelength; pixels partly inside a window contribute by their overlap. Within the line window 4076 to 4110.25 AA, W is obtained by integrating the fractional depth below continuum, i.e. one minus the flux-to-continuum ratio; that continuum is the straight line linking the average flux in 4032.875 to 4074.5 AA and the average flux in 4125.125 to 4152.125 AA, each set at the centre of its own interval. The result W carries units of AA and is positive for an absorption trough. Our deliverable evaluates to -2.4 AA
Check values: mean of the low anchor 15.9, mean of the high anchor 17.6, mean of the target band 17.8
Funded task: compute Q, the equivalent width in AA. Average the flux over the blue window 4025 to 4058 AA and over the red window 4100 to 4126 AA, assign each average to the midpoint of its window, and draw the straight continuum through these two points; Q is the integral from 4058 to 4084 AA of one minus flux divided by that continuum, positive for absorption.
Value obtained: 1.3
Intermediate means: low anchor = 16.2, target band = 16.1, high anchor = 17.9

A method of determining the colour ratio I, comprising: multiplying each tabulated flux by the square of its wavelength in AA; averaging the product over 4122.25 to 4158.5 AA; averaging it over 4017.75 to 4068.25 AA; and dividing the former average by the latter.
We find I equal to 1.14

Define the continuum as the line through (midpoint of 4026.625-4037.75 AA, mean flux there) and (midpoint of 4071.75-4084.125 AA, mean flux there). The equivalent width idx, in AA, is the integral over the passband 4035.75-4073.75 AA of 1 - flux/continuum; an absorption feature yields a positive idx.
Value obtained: 1.15 AA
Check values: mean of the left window 16.1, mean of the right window 16.8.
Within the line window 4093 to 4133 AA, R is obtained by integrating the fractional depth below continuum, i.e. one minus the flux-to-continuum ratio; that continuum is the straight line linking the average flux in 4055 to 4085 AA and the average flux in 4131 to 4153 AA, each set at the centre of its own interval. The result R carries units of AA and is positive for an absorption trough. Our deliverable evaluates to -1.91 AA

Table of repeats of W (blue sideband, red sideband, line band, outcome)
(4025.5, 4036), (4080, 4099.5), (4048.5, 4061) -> 0.7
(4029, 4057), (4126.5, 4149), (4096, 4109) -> 0.2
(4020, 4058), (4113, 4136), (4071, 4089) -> -0.3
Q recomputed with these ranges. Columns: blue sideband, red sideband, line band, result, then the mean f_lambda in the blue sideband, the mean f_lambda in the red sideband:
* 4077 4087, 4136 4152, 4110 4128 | -0.8 AA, 18.4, 17.5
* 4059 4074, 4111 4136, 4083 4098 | -2.2 AA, 15.4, 18.3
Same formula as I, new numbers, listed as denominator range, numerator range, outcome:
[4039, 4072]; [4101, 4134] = 1.17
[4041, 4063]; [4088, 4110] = 1.15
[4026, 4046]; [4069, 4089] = 1.10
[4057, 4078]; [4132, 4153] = 1.17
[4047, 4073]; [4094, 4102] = 1.08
